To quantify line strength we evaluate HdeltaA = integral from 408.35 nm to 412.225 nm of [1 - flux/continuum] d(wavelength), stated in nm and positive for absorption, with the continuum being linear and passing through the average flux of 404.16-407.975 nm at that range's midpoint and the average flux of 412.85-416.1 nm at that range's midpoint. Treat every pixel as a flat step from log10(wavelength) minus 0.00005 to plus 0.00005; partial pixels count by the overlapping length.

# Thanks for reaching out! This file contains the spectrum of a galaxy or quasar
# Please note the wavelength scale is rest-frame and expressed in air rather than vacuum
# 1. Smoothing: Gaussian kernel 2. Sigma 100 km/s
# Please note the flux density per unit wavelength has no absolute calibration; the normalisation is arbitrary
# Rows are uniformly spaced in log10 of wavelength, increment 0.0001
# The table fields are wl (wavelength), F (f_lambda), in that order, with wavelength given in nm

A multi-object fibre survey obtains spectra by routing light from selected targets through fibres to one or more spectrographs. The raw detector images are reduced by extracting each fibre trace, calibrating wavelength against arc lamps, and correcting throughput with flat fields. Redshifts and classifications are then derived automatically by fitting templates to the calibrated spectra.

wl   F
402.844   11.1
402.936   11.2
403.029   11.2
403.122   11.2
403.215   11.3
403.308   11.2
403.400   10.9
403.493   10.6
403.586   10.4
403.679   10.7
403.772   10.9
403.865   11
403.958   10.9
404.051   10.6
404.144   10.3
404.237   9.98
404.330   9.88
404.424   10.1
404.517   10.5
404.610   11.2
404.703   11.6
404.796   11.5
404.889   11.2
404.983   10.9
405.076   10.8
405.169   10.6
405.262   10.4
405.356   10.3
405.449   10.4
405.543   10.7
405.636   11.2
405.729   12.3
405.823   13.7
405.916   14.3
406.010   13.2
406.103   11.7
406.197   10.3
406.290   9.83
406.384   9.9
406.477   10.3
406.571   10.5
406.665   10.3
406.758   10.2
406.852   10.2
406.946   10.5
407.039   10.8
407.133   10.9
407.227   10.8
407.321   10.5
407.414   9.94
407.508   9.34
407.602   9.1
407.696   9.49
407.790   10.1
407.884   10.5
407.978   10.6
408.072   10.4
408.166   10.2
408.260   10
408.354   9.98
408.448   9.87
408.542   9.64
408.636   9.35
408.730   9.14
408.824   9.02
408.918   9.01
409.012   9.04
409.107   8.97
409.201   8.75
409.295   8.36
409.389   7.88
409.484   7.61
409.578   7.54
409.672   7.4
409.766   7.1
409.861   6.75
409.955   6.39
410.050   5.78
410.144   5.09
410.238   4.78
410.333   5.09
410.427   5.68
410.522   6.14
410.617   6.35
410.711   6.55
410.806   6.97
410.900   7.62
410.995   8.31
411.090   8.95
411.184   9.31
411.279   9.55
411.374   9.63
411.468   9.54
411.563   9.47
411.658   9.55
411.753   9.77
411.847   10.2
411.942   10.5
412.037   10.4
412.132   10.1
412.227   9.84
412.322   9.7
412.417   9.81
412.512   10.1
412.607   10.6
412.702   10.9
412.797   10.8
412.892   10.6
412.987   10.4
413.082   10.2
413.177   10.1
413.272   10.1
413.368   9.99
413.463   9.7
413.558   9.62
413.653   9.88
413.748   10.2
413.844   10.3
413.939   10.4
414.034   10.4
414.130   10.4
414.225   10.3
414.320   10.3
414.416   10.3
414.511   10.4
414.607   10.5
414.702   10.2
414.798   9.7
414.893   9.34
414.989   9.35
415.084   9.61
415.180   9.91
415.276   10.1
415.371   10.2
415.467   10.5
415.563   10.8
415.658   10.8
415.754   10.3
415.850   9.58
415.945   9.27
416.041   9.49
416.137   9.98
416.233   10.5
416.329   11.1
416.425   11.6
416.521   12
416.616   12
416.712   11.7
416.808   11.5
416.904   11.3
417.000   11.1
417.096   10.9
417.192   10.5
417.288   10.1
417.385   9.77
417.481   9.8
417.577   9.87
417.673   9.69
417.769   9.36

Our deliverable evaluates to 0.82 nm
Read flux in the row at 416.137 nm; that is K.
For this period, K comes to 9.98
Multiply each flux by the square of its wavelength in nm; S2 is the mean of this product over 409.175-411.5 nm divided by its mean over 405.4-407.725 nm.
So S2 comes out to 0.69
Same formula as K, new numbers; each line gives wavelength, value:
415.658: 10.8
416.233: 10.5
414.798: 9.7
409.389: 7.88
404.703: 11.6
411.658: 9.55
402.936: 11.2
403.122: 11.2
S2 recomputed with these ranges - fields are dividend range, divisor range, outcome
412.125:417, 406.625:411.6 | 1.22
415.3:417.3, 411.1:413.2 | 1.09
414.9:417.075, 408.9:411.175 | 1.51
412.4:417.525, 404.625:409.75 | 1.06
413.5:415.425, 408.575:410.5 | 1.39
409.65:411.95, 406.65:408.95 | 0.78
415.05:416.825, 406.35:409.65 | 1.14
